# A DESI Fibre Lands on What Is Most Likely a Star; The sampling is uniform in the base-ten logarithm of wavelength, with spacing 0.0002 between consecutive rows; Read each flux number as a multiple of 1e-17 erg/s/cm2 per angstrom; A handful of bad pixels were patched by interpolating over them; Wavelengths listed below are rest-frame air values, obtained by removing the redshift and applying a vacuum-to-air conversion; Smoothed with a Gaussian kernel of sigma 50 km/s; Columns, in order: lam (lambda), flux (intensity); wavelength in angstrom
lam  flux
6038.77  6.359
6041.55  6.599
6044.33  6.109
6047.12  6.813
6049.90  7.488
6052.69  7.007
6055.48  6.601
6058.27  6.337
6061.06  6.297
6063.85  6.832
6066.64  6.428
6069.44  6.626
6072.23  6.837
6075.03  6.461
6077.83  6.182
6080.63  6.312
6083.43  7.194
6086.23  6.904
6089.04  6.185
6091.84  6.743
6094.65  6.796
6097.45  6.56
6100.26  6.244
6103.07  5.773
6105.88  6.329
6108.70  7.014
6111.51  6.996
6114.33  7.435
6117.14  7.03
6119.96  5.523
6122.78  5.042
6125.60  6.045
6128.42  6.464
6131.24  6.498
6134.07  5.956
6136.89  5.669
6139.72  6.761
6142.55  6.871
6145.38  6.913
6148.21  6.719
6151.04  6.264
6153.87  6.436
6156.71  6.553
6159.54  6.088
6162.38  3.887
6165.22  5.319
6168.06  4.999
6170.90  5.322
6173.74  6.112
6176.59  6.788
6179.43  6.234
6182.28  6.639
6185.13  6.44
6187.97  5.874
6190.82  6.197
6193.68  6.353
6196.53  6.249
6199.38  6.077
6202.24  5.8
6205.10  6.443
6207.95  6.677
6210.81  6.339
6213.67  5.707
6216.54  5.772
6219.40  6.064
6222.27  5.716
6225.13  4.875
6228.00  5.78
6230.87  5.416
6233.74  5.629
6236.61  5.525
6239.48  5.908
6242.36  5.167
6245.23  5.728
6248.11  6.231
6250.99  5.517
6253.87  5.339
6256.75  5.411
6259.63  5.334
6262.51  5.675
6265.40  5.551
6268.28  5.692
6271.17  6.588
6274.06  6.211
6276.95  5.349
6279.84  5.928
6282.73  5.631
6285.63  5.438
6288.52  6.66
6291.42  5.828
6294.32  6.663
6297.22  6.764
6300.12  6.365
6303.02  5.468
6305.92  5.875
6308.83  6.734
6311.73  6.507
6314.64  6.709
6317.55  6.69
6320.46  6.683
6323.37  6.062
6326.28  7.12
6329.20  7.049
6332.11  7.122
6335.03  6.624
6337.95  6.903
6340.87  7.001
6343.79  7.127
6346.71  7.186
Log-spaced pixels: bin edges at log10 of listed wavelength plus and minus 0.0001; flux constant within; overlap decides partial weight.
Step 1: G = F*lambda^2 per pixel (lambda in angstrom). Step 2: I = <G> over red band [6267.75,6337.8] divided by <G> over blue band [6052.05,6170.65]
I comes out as 1.06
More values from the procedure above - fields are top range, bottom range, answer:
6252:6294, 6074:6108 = 0.95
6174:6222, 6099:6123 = 0.99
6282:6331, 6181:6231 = 1.09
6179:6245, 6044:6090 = 0.94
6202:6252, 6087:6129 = 0.94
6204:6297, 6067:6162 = 0.94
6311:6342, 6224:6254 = 1.25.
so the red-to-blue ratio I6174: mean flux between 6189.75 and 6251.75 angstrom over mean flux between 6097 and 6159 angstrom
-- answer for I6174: 0.9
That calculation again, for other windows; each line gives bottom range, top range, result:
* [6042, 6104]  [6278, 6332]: 0.97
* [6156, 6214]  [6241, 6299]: 0.97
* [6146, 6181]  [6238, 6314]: 1.00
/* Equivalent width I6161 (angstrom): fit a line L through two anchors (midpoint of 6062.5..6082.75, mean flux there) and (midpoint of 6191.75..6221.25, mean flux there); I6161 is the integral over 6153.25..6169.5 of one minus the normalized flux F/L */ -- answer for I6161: 2.0 angstrom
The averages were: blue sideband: 6.55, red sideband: 6.14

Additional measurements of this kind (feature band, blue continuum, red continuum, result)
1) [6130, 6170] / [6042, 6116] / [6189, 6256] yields 1.2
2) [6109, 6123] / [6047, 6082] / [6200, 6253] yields -0.5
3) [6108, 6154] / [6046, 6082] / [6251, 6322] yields 0.1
